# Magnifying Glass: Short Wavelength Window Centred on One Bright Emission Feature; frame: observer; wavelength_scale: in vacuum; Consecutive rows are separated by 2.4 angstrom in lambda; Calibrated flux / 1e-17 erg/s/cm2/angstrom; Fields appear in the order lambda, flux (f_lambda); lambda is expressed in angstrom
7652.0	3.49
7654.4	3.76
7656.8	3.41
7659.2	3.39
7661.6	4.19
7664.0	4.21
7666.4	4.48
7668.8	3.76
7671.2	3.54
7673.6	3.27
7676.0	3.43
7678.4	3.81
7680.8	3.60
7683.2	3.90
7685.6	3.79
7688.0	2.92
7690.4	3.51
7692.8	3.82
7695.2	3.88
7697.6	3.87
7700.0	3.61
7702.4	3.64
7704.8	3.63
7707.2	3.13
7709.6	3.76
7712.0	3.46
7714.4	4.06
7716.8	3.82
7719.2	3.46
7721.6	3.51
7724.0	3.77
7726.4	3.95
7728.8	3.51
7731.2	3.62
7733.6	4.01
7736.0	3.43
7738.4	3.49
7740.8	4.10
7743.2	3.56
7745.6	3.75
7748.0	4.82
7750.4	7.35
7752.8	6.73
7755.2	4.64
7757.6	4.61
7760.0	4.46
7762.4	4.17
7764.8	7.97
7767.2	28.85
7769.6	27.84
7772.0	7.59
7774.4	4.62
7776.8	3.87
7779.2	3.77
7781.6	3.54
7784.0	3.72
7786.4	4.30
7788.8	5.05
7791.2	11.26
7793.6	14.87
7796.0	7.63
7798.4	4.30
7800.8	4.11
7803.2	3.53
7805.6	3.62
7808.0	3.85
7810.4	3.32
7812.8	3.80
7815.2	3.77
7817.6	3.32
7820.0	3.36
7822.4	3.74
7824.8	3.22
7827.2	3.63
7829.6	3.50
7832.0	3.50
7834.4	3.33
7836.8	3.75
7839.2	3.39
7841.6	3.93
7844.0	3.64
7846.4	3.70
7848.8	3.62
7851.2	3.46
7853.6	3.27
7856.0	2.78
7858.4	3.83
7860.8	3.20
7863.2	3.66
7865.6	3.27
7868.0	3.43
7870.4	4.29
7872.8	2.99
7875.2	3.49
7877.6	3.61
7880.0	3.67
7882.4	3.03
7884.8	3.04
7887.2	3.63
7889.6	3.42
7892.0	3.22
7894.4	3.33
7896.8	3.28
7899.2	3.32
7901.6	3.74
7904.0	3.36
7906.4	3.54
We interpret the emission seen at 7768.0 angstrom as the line H-alpha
